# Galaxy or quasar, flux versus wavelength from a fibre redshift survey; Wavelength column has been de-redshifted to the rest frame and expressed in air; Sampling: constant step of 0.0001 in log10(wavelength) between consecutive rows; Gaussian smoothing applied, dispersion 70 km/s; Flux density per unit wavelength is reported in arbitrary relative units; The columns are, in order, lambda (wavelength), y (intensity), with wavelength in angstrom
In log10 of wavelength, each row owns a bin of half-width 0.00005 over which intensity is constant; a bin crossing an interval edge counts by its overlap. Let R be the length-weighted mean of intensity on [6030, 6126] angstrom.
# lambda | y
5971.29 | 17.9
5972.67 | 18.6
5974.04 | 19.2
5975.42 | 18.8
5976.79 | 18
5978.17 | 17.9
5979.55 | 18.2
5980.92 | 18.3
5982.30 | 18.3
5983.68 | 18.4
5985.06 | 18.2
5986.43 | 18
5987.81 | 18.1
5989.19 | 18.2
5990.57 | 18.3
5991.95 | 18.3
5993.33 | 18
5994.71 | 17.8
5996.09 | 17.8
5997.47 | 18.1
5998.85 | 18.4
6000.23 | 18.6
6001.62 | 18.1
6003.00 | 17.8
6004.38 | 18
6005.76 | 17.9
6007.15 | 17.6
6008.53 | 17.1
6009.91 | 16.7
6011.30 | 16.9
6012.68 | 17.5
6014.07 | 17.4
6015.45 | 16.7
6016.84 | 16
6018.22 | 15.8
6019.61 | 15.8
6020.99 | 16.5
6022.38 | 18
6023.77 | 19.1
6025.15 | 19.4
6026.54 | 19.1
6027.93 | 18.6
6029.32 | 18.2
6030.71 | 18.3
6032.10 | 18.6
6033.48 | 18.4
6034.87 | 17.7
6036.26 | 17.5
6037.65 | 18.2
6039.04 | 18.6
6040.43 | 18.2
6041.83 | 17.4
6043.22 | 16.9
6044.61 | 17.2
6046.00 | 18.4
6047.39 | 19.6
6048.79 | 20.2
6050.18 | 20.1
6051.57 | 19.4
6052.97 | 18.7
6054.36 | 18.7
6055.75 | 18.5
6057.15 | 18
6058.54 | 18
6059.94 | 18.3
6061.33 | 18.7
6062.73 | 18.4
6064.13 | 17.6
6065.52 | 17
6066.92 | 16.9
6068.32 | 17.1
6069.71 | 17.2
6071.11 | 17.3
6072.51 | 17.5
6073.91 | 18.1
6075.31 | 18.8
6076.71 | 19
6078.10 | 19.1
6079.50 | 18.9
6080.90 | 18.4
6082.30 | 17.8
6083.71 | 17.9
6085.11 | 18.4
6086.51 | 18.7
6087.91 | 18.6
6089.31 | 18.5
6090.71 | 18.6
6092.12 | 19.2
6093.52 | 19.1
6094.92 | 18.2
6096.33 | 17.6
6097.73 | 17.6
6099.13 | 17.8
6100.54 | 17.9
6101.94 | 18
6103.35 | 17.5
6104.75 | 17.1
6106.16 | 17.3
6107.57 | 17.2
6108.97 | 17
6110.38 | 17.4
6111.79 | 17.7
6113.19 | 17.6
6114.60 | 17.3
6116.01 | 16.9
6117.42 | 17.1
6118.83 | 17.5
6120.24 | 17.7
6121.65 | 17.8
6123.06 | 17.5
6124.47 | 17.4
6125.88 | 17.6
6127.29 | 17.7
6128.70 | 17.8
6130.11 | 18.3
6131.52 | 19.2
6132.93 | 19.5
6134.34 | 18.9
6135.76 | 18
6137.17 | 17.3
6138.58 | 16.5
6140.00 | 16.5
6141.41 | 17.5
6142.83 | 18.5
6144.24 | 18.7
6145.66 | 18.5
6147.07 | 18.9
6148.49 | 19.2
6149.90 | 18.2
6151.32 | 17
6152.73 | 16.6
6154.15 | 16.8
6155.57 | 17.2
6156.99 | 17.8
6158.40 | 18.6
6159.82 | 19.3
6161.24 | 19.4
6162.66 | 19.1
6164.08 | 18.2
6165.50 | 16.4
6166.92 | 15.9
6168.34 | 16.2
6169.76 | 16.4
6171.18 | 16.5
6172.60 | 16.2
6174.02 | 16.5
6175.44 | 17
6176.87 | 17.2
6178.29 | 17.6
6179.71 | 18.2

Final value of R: 18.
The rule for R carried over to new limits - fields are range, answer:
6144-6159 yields 17.9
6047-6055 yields 19.4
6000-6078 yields 18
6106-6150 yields 17.8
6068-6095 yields 18.3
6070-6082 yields 18.3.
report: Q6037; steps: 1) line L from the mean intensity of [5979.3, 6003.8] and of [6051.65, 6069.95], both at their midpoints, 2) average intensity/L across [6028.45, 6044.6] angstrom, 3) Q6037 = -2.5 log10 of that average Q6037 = 0.01 mag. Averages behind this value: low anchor 18.2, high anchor 18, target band 18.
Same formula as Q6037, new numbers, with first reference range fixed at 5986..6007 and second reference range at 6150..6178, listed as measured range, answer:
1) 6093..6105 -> -0.02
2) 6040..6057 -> -0.04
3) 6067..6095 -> -0.04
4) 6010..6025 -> 0.06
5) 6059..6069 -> 0.00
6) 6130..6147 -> -0.04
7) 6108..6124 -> 0.01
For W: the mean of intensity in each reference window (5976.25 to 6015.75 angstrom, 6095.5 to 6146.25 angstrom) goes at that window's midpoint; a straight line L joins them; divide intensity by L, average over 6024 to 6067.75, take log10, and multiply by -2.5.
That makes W -0.03 mag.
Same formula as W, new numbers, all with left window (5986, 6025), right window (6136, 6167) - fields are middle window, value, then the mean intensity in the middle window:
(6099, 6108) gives 0.02 mag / 17.5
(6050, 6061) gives -0.06 mag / 18.7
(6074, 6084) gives -0.05 mag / 18.6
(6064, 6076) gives 0.01 mag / 17.5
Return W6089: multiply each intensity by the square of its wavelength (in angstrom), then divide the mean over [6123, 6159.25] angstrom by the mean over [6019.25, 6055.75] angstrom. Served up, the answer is 1.0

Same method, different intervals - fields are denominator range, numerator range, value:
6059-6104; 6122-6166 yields 1.01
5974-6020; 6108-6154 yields 1.05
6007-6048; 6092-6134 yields 1.03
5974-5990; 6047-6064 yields 1.06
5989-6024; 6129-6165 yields 1.08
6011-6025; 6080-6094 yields 1.11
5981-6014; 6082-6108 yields 1.04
